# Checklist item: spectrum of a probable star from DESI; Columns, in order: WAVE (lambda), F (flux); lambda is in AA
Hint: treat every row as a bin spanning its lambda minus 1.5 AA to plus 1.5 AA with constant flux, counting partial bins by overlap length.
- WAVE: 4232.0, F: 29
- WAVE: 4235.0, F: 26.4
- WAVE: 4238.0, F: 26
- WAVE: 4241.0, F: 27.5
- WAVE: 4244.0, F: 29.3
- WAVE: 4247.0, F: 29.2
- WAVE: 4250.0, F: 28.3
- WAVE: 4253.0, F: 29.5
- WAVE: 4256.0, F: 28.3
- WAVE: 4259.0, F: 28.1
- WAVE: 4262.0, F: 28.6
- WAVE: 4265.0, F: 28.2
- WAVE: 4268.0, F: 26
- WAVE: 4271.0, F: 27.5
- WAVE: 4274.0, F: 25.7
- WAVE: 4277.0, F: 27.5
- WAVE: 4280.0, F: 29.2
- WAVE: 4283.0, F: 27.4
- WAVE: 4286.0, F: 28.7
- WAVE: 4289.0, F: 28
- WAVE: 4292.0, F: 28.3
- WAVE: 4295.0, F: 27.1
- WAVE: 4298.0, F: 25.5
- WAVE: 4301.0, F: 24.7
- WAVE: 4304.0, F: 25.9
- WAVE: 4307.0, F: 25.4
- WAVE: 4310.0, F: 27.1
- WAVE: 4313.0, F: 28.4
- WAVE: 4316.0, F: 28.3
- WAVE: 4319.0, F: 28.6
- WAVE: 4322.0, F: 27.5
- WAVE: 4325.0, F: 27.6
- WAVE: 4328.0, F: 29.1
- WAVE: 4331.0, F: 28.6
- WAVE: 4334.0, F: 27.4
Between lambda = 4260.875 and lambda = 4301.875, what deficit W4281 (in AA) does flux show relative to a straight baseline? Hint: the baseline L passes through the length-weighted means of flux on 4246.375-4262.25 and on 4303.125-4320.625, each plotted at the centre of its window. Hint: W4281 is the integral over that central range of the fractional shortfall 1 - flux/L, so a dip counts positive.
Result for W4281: 1.0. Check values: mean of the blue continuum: 28.6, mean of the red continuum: 27.3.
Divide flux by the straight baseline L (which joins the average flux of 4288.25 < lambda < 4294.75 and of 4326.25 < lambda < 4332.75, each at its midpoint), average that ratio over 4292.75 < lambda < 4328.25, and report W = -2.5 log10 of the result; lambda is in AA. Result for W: 0.05 mag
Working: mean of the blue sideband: 28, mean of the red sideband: 28.7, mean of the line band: 27.1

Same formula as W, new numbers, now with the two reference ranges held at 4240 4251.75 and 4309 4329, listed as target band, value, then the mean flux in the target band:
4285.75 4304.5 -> 0.06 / 26.8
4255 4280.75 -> 0.03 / 27.6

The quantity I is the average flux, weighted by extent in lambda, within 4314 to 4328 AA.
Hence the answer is 28.1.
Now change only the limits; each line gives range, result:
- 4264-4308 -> 27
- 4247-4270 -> 28.2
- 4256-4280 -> 27.5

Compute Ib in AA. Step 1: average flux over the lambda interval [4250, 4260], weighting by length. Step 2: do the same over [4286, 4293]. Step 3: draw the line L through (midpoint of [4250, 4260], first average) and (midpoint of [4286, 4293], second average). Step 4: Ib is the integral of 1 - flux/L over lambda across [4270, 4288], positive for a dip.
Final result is 0.43 AA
